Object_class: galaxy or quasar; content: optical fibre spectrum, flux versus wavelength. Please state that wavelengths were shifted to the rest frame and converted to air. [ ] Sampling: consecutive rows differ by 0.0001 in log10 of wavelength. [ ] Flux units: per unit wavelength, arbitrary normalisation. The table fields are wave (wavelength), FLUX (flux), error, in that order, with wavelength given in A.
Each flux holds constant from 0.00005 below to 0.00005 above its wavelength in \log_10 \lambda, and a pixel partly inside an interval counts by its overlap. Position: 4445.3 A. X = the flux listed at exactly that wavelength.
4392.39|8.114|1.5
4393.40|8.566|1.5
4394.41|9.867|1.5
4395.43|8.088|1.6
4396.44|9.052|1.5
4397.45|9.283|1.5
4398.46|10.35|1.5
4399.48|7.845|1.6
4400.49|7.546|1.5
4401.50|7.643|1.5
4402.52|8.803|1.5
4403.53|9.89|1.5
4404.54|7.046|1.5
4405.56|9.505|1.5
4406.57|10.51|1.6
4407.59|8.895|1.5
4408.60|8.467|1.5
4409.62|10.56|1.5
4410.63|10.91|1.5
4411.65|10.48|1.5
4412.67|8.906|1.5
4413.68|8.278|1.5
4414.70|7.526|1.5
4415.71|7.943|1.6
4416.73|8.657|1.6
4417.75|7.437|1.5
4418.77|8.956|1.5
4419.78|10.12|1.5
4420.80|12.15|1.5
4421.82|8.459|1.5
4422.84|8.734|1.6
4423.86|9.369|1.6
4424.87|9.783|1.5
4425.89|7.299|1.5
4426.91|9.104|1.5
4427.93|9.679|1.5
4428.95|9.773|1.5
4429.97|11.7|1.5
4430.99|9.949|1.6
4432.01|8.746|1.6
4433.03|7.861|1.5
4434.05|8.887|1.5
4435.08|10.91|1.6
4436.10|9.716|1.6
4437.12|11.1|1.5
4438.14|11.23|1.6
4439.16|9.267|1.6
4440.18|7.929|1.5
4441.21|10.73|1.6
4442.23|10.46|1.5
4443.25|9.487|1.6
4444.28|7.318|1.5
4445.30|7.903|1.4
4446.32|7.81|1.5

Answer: 7.903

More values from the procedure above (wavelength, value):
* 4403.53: 9.89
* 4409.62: 10.56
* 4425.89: 7.299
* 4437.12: 11.1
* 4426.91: 9.104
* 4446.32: 7.81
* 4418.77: 8.956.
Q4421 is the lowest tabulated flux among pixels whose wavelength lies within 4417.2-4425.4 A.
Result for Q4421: 7.437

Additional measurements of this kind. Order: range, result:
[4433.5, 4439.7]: 8.887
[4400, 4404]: 7.546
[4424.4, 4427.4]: 7.299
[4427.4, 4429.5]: 9.679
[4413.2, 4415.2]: 7.526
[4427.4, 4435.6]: 7.861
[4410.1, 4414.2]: 8.278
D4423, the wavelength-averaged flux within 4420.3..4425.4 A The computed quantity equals 9.69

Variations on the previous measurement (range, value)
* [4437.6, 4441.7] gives 9.79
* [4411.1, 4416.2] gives 8.65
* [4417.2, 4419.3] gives 8.24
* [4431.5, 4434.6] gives 8.5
